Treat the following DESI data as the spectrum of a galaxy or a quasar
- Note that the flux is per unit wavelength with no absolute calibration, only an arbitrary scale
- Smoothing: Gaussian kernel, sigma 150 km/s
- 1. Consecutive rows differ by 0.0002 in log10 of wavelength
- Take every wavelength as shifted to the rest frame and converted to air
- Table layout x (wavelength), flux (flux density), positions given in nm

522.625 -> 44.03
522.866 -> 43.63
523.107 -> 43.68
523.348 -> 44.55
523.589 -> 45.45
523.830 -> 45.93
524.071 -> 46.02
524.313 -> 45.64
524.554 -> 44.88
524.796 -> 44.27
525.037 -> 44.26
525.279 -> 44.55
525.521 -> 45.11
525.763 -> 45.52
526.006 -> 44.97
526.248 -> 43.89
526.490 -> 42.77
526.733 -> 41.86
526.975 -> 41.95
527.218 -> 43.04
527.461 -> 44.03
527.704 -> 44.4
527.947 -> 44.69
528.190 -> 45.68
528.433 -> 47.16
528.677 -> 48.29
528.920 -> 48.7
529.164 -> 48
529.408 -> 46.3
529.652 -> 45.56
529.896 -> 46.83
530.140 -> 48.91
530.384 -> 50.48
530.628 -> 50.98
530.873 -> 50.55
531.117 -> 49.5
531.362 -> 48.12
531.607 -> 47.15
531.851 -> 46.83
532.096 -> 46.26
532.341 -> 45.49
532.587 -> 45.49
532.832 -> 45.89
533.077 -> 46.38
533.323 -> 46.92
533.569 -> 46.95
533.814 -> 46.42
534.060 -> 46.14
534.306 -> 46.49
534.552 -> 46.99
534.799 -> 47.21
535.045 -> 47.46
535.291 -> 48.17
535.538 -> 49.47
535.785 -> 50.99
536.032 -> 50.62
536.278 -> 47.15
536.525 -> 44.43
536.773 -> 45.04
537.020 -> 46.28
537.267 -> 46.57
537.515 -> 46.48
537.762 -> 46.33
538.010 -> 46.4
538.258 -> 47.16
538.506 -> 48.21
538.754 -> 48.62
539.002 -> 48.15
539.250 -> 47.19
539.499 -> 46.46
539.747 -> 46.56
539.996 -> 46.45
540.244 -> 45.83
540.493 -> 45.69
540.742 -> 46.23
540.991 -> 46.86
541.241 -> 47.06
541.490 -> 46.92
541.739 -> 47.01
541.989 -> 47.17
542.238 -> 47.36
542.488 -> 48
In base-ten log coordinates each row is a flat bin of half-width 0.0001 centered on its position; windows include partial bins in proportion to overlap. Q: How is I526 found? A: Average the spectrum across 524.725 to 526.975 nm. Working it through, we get 44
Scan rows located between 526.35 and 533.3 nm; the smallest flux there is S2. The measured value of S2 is 41.86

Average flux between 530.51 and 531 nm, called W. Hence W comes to 50.7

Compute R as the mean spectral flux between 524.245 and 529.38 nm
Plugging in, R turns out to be 45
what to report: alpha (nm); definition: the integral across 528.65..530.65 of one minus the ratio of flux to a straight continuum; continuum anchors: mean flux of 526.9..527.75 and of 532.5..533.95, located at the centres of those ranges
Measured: -0.16 nm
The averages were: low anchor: 43.3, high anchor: 46.4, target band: 48.1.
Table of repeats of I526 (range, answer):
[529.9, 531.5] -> 49.5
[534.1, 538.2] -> 47.2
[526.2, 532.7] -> 46.4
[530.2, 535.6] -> 47.5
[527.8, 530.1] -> 46.8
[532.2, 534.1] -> 46.2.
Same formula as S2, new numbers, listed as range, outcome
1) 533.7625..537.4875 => 44.43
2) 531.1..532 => 46.83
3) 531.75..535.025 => 45.49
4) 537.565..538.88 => 46.33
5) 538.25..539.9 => 46.46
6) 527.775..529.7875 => 44.69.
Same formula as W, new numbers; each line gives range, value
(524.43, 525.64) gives 44.6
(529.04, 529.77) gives 46.6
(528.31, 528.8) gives 47.7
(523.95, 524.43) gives 45.8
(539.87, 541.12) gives 46.2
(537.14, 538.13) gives 46.5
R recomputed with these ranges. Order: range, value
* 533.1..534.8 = 46.7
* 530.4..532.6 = 48.1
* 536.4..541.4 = 46.6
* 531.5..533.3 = 46.3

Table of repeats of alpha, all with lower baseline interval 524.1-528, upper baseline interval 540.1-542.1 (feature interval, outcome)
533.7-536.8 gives -0.13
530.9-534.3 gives -0.12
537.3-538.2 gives -0.01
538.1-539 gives -0.03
